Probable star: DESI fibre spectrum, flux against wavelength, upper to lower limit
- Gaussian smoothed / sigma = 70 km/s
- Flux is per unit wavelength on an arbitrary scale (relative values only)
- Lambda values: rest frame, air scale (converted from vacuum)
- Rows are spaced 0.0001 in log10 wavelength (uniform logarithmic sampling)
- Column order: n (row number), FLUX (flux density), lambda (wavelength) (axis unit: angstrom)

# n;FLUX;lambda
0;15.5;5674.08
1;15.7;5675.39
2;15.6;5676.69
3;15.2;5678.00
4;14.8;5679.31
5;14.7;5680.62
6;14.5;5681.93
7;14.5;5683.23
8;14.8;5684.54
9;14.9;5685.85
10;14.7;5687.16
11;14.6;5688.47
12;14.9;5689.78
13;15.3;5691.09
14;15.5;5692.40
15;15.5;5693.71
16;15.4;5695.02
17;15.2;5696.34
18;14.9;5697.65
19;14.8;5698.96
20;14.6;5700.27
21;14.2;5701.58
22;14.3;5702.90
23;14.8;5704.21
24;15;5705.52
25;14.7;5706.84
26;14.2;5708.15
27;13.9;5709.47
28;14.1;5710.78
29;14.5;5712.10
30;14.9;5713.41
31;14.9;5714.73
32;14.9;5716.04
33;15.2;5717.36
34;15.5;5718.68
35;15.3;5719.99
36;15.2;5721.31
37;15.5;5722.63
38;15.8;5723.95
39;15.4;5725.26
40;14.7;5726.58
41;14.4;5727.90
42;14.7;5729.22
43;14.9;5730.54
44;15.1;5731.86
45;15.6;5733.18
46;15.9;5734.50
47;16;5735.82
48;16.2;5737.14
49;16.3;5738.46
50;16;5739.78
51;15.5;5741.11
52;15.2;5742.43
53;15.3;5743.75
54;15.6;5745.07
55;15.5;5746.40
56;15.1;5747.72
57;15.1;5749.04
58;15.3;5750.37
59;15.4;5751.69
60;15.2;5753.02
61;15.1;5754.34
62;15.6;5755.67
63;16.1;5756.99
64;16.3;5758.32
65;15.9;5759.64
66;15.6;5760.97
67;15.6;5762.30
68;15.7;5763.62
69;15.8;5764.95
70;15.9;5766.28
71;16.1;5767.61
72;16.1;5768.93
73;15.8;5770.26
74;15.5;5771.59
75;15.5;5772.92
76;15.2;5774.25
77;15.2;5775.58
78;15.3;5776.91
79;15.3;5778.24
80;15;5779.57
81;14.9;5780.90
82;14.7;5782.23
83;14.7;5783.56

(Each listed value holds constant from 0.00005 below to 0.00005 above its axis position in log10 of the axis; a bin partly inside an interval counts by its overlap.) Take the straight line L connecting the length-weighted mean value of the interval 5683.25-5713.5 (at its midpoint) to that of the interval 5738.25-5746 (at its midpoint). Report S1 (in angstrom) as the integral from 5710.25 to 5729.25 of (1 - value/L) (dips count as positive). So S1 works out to 0.2 angstrom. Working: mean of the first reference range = 14.8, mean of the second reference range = 15.6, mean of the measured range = 15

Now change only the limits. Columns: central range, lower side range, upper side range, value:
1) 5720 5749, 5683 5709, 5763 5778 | -0.32 angstrom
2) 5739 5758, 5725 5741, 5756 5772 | 0.24 angstrom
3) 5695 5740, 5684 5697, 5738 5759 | 0.72 angstrom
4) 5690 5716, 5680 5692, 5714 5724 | 0.42 angstrom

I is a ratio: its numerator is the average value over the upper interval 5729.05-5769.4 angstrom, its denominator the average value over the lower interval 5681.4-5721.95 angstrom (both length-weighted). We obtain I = 1.05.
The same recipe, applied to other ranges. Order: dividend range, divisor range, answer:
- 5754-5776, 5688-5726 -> 1.05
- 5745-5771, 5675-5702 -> 1.04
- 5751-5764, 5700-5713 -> 1.08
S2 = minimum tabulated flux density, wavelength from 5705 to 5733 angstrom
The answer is 13.9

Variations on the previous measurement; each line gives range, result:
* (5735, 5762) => 15.1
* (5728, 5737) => 14.7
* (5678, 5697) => 14.5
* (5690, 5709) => 14.2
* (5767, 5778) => 15.2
